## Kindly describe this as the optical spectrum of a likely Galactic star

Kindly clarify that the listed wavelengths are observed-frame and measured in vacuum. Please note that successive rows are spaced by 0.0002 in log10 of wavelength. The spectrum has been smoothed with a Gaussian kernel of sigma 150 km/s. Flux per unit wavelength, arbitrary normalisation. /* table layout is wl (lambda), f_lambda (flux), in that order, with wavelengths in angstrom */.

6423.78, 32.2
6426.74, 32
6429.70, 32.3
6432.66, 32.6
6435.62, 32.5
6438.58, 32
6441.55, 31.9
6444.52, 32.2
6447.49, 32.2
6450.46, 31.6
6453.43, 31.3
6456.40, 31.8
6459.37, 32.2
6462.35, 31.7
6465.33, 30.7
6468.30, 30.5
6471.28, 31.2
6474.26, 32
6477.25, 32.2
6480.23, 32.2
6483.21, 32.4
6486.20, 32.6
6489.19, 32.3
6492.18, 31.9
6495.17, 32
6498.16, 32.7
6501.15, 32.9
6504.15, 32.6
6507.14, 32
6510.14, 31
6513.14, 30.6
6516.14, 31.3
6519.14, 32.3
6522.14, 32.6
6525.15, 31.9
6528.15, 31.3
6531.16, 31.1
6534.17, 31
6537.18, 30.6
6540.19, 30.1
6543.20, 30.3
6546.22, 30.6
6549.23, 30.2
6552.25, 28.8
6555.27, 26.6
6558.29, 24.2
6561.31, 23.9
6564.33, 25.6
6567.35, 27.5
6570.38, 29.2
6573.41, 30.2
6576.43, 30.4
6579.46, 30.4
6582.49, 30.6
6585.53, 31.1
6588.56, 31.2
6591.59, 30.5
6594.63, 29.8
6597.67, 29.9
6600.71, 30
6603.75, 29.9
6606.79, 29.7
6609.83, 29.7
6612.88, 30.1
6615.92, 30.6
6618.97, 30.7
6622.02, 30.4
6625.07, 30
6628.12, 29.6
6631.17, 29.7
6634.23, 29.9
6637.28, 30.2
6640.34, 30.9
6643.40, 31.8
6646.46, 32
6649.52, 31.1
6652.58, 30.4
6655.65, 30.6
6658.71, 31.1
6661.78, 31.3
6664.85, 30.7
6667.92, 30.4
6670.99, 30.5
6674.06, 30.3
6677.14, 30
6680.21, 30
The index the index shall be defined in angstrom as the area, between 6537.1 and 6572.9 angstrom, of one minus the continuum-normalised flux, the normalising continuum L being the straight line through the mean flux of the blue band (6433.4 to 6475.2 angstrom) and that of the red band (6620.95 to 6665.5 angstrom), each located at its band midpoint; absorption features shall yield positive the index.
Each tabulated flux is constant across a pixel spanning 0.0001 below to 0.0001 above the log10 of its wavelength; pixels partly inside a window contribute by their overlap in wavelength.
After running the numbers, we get 3.5 angstrom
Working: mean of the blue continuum 31.7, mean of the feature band 28.1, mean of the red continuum 30.7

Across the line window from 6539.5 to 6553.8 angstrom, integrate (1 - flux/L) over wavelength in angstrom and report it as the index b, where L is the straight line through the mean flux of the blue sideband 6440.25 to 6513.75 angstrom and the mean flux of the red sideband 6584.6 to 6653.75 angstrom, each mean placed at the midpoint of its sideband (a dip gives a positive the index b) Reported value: 0.5 angstrom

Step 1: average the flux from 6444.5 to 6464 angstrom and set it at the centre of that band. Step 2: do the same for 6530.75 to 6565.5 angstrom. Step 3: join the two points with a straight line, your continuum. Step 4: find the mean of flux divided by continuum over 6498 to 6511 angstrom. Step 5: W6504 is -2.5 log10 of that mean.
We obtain -0.08 mag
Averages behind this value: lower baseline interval 31.8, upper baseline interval 28.5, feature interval 32.3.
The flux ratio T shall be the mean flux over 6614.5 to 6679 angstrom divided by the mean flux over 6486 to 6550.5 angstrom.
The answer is 1.0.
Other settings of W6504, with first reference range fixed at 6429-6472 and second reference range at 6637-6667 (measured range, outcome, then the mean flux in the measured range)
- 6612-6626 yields 0.03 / 30.4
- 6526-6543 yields 0.02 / 30.8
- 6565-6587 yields 0.06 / 29.7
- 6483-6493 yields -0.02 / 32.3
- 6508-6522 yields 0.00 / 31.5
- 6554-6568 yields 0.23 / 25.4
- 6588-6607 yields 0.04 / 30.1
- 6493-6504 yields -0.03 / 32.5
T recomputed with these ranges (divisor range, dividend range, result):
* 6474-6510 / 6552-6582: 0.86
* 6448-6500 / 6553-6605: 0.91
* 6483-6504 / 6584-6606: 0.94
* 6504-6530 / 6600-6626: 0.95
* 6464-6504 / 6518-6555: 0.96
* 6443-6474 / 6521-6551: 0.98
